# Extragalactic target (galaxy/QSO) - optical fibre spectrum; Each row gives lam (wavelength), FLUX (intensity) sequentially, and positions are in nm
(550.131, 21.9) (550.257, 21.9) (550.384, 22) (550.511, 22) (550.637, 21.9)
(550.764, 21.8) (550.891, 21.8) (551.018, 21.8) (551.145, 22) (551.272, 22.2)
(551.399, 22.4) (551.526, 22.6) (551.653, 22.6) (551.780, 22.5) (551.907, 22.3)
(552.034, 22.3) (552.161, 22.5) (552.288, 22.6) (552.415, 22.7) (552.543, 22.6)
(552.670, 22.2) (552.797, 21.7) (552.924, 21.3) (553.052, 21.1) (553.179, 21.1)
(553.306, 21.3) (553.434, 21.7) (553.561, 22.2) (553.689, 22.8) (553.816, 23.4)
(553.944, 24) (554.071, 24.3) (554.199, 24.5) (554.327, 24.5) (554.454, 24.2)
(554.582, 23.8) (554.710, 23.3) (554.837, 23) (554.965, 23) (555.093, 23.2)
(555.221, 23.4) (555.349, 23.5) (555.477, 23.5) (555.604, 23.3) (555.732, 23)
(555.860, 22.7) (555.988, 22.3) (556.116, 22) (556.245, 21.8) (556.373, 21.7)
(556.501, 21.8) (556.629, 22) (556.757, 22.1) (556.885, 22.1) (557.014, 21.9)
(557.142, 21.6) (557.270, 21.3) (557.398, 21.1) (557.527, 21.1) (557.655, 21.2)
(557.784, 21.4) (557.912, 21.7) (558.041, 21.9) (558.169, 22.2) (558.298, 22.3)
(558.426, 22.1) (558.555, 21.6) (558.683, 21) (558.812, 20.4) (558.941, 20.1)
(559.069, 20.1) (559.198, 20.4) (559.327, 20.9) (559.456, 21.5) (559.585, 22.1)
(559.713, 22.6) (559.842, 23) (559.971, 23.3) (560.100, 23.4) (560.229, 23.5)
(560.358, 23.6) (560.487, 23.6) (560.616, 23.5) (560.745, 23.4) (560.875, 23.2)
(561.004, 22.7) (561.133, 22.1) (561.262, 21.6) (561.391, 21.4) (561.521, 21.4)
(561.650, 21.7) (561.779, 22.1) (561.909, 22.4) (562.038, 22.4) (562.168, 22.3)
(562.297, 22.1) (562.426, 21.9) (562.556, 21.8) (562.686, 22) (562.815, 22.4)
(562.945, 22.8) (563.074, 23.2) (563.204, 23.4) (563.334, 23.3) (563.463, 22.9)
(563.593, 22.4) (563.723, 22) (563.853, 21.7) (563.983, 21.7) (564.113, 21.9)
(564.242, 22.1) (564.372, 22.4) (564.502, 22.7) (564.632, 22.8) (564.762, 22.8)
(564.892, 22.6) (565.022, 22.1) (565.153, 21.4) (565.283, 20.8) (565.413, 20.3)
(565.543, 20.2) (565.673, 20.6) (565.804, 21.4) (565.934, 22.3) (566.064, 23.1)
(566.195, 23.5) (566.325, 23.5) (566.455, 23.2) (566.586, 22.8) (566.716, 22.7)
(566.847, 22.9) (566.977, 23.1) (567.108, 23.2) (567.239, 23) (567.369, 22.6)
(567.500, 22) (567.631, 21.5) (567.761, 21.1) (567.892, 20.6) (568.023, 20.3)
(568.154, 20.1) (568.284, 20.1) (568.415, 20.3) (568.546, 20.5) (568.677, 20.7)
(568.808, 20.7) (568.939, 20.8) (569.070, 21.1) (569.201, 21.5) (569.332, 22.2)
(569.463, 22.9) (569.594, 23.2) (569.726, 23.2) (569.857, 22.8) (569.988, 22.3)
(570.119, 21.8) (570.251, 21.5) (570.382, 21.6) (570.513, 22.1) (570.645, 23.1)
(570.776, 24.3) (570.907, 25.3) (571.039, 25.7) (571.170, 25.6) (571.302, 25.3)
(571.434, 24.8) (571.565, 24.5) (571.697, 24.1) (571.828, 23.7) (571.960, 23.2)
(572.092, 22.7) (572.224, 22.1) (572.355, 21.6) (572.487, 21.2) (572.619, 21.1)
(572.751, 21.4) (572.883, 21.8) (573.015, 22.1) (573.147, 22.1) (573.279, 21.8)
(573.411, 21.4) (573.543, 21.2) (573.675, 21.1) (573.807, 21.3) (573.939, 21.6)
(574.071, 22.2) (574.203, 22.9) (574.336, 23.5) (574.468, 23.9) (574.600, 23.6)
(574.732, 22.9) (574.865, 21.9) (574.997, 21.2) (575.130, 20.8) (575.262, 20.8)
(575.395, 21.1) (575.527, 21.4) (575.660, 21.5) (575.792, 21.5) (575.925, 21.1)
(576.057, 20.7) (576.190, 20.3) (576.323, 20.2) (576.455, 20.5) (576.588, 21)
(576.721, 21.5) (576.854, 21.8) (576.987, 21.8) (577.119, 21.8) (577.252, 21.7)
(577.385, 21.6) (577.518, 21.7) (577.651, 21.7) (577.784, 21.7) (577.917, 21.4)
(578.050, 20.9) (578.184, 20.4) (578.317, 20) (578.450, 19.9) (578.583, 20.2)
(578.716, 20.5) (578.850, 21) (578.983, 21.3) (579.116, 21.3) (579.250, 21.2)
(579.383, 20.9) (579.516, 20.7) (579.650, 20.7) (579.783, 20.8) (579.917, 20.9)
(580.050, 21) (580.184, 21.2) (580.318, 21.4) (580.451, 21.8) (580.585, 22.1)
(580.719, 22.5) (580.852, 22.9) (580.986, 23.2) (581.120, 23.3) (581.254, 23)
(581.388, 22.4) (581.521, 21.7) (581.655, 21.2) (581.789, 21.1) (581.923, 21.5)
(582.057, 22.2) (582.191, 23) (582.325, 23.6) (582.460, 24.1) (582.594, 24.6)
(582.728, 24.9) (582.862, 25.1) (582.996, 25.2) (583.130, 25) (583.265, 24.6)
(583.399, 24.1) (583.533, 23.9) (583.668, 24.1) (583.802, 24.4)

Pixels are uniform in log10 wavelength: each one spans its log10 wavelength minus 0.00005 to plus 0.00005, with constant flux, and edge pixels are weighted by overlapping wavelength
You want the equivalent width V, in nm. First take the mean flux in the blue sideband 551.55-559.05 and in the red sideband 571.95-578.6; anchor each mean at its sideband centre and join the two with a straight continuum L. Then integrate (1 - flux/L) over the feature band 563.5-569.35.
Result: 0.02 nm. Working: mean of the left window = 22.3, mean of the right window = 21.5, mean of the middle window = 21.8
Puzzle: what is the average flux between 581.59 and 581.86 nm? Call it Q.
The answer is 21.1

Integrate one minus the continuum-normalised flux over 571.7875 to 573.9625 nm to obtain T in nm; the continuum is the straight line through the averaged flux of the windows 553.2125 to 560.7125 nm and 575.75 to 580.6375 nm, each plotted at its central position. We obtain -0.043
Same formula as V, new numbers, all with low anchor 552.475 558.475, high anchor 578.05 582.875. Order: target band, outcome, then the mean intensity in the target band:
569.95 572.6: -0.15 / 23.3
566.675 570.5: 0.07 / 21.7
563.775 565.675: 0.04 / 21.8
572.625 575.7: 0.01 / 21.9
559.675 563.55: -0.06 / 22.6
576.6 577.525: 0.01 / 21.7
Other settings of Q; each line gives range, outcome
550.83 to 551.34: 21.9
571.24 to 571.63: 24.9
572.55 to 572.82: 21.2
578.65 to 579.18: 21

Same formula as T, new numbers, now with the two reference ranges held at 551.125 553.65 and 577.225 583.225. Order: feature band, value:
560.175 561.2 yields -0.05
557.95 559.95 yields 0.05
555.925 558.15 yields 0.04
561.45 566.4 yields -0.03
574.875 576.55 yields 0.08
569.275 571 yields -0.06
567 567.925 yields 0.00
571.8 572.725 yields 0.00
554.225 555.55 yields -0.09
